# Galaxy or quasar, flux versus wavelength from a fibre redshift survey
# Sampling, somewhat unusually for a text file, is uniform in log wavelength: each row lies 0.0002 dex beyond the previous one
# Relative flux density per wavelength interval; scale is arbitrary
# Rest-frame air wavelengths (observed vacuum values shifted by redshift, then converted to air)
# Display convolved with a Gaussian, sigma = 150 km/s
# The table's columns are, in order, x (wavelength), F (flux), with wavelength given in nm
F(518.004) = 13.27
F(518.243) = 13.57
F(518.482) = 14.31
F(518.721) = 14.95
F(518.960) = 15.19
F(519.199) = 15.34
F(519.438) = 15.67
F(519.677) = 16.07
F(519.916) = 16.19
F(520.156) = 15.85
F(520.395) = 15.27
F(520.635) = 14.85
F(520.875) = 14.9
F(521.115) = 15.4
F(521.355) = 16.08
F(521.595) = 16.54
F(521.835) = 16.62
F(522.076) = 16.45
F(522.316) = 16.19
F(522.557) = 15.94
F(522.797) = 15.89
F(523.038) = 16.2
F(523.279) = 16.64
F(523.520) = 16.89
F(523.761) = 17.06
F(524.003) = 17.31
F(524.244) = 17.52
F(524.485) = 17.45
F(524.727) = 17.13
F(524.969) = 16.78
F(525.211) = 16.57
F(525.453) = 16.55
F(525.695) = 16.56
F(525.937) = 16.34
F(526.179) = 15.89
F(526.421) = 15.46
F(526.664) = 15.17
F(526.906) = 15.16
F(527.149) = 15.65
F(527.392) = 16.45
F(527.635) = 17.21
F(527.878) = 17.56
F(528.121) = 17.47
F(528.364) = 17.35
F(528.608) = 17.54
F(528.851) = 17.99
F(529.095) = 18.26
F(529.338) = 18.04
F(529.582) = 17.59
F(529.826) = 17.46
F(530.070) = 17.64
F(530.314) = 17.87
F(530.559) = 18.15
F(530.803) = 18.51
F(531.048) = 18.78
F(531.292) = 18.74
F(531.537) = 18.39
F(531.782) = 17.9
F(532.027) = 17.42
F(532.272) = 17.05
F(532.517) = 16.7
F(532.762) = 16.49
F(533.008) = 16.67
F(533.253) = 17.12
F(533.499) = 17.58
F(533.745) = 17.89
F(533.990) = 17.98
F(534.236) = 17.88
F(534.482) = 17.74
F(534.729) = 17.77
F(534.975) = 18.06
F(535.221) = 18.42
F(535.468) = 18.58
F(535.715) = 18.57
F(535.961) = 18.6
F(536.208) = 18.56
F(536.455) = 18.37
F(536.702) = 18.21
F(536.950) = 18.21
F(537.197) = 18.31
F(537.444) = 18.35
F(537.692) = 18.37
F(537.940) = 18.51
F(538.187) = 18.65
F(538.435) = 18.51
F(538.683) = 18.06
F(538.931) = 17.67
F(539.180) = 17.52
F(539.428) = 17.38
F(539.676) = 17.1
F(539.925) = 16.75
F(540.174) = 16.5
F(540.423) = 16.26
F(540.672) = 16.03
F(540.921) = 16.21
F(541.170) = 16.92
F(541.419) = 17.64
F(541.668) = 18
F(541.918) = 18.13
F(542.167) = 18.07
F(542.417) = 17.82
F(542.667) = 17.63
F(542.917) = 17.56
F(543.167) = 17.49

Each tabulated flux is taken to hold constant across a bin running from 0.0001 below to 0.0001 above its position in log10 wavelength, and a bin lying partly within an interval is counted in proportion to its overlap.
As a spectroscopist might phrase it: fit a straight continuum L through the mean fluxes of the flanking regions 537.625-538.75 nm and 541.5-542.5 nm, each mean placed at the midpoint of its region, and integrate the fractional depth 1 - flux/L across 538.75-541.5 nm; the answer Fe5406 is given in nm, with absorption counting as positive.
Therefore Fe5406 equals 0.20 nm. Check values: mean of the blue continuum 18.4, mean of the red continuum 18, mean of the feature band 16.9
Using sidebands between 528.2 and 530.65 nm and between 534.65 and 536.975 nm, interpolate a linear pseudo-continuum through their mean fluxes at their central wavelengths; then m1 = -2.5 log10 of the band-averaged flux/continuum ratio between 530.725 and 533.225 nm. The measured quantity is 0.023 mag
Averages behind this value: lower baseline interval 17.8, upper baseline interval 18.4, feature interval 17.6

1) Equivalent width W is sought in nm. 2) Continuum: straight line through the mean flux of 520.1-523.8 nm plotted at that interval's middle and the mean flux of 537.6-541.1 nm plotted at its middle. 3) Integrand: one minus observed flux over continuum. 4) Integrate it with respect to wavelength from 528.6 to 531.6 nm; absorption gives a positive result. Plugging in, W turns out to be -0.26 nm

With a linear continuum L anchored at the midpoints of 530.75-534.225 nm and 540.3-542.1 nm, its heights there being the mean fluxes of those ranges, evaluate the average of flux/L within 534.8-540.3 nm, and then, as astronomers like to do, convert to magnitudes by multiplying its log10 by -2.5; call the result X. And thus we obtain -0.05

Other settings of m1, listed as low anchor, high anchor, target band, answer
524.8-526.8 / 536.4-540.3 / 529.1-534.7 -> -0.04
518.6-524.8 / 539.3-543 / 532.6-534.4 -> -0.04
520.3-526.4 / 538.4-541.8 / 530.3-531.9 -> -0.10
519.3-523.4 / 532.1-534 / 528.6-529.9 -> -0.07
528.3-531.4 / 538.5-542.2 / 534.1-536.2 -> -0.04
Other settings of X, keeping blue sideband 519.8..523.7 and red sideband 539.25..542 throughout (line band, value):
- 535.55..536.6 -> -0.11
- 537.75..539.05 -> -0.09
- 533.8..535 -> -0.08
